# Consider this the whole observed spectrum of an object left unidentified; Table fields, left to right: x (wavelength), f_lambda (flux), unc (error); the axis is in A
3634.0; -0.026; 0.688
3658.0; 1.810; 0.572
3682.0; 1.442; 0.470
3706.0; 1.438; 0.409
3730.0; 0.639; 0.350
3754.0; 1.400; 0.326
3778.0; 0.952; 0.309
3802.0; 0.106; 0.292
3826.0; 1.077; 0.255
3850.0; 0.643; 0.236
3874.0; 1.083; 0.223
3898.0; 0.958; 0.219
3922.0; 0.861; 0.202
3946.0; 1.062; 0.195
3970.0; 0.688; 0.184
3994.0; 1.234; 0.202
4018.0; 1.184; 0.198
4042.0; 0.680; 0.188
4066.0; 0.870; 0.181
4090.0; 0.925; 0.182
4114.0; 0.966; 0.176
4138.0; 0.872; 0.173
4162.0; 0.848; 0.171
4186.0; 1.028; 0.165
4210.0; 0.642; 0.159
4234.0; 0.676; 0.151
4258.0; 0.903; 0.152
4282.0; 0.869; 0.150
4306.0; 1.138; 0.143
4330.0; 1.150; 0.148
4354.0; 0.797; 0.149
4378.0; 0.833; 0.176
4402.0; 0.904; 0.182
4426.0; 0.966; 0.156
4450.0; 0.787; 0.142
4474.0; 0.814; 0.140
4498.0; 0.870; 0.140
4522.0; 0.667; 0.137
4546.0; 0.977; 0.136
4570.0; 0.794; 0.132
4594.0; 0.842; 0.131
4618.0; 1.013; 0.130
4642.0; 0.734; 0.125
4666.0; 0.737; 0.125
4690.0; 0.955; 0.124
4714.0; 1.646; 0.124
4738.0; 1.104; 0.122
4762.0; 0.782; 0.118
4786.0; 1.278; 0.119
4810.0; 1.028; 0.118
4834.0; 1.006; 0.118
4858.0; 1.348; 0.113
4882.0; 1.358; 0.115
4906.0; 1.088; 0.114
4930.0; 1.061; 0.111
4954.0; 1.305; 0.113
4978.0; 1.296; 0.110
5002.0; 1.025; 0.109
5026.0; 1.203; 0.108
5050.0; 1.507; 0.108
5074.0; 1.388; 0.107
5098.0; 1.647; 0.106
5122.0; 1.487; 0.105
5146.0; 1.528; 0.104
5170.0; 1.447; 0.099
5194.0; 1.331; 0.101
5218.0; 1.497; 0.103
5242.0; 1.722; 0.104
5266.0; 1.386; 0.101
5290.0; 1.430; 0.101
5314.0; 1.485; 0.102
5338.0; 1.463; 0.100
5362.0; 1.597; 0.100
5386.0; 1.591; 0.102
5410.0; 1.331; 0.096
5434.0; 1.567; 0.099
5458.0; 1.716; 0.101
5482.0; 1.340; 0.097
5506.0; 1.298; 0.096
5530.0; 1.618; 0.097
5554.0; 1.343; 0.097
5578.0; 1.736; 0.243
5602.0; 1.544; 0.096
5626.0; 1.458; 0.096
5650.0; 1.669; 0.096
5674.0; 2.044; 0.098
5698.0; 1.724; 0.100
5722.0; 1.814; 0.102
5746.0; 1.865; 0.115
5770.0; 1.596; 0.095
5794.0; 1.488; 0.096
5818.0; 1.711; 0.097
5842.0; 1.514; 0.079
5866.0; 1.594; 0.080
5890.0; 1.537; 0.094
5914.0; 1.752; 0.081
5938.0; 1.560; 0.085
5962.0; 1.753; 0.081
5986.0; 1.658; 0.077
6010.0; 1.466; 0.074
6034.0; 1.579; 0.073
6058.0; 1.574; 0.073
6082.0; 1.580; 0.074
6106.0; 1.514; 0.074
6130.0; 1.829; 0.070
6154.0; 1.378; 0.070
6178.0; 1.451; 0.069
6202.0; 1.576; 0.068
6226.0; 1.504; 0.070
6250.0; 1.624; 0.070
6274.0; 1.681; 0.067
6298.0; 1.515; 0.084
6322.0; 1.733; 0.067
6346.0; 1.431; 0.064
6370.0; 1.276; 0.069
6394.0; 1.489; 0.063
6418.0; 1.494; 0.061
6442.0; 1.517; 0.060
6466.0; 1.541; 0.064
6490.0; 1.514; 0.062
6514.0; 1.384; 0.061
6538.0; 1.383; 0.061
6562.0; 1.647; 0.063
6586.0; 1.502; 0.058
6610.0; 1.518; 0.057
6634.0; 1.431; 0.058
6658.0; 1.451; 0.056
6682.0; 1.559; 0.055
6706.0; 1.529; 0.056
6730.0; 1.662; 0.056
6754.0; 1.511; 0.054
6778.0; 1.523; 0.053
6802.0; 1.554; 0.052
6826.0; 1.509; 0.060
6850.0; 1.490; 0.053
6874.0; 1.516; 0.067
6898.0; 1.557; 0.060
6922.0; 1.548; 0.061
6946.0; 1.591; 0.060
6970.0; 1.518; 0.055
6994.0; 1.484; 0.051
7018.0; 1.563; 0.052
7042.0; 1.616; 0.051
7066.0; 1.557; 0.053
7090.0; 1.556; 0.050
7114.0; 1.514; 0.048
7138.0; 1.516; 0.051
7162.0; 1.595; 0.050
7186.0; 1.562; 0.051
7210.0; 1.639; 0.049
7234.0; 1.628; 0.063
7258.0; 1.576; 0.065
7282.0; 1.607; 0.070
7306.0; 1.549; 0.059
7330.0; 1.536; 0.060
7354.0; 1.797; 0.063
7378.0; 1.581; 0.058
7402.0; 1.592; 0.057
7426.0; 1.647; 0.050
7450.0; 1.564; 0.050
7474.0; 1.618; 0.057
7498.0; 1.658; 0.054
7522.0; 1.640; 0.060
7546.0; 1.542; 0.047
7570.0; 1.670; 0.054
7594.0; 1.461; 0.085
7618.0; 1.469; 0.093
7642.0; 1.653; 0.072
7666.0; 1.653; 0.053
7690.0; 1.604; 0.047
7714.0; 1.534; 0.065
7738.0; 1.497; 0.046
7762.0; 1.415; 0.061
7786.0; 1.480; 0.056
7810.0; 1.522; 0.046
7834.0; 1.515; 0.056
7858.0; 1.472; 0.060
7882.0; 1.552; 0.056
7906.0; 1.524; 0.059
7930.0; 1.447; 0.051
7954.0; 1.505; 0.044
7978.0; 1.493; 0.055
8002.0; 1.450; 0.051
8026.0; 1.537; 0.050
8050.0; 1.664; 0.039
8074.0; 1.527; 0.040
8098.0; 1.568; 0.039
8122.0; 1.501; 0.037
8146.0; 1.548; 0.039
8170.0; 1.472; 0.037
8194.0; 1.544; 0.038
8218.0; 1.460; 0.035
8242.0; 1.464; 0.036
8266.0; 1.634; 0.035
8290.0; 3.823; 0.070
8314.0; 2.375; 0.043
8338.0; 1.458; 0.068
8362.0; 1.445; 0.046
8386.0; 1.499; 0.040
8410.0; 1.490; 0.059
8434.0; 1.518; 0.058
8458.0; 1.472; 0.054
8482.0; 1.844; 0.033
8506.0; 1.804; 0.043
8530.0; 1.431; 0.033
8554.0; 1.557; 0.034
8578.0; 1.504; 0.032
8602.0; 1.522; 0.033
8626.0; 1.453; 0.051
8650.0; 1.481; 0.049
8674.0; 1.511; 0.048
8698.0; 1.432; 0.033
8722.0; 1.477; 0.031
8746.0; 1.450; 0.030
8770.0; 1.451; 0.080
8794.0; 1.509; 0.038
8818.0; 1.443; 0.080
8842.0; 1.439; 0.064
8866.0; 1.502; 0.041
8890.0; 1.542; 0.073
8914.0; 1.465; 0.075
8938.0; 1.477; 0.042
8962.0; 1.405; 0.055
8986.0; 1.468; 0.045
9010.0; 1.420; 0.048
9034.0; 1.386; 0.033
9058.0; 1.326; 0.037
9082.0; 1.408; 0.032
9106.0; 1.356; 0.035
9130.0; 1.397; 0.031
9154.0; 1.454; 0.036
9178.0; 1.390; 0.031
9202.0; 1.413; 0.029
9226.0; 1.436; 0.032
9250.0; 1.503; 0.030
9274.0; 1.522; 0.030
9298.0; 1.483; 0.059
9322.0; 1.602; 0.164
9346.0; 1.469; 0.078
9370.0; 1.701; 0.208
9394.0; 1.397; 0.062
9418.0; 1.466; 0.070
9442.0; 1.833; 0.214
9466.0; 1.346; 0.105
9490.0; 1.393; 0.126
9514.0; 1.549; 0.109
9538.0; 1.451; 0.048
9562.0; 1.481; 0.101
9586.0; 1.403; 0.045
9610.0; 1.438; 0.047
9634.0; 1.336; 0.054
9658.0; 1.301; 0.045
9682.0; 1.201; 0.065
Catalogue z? 0.26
